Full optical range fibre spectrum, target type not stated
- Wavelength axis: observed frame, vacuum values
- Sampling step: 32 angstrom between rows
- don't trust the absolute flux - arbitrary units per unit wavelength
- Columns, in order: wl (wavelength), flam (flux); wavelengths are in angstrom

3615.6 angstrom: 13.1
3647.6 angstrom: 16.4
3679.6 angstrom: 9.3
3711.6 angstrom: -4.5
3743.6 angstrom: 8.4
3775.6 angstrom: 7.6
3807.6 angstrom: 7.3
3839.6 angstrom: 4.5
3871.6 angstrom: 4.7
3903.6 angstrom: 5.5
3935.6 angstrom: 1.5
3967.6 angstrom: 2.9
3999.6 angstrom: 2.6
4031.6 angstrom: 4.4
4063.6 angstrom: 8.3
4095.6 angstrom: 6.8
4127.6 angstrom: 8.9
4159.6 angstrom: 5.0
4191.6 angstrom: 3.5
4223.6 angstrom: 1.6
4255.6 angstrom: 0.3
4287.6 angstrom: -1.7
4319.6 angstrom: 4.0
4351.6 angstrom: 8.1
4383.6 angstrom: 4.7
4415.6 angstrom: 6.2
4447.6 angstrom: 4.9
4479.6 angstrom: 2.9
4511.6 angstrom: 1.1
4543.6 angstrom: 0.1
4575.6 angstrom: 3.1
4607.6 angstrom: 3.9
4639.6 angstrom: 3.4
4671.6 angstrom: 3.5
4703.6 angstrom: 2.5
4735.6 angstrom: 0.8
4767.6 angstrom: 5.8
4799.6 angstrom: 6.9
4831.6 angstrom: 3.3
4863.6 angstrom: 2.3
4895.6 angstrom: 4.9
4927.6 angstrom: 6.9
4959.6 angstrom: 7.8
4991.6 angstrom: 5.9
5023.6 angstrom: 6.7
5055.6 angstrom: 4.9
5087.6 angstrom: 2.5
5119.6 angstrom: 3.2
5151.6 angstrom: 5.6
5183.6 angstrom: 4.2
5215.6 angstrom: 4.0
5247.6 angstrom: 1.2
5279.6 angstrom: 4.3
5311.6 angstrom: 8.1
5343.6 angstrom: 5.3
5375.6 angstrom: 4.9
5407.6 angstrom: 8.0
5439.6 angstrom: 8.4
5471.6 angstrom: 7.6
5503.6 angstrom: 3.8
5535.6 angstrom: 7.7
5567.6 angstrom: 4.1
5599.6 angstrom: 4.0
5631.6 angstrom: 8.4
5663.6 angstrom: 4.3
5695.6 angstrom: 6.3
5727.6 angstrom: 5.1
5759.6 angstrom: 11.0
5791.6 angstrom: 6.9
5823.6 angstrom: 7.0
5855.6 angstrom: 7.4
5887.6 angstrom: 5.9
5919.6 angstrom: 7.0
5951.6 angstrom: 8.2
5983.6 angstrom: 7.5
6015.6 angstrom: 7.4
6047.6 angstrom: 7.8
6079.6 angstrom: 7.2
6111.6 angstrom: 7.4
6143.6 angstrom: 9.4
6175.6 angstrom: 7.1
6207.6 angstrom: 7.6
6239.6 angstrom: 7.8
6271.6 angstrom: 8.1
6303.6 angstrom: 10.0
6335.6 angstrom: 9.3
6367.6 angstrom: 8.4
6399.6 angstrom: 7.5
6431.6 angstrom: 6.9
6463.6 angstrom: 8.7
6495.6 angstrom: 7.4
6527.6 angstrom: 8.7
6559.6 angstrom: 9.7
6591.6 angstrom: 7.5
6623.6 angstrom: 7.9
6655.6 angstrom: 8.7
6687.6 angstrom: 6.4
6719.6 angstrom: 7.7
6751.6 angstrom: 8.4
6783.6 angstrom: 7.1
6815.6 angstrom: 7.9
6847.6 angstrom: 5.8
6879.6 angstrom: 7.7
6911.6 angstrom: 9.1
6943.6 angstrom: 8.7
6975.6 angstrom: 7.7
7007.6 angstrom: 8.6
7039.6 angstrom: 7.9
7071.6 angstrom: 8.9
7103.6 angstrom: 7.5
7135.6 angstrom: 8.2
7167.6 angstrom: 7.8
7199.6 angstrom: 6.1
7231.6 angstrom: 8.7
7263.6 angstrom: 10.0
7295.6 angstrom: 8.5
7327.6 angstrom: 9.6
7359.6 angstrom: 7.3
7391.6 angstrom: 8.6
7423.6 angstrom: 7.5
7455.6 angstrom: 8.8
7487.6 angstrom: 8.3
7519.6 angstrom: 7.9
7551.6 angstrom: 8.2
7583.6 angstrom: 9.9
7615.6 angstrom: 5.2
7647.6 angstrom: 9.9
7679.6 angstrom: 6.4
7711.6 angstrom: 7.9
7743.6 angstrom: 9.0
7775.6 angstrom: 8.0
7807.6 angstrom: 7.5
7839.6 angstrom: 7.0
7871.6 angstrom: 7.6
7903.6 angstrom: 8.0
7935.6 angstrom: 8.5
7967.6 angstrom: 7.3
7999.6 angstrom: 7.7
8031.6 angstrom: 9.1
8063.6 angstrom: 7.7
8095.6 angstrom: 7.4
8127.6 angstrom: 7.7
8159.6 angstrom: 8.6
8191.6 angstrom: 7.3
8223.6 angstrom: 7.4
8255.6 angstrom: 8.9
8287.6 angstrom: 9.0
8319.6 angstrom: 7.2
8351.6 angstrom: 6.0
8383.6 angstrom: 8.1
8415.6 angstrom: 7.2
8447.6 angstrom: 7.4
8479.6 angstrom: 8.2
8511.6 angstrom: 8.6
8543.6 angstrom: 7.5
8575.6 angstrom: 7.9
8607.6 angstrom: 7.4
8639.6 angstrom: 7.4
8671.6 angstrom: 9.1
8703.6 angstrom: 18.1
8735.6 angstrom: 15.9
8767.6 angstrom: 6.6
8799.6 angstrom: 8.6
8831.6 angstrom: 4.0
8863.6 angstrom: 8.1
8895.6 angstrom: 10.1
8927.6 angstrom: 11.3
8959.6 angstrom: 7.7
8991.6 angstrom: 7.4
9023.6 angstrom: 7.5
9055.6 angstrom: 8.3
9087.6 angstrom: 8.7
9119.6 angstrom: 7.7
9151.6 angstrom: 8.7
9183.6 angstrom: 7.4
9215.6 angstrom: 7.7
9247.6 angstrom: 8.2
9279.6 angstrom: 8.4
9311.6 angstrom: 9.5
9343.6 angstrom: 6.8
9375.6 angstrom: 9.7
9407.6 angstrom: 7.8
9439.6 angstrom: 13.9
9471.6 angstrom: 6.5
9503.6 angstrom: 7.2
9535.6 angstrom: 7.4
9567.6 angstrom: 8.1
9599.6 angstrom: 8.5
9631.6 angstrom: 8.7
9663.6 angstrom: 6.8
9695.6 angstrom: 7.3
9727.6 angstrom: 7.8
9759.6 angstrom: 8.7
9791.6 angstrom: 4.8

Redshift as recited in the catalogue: 0.326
